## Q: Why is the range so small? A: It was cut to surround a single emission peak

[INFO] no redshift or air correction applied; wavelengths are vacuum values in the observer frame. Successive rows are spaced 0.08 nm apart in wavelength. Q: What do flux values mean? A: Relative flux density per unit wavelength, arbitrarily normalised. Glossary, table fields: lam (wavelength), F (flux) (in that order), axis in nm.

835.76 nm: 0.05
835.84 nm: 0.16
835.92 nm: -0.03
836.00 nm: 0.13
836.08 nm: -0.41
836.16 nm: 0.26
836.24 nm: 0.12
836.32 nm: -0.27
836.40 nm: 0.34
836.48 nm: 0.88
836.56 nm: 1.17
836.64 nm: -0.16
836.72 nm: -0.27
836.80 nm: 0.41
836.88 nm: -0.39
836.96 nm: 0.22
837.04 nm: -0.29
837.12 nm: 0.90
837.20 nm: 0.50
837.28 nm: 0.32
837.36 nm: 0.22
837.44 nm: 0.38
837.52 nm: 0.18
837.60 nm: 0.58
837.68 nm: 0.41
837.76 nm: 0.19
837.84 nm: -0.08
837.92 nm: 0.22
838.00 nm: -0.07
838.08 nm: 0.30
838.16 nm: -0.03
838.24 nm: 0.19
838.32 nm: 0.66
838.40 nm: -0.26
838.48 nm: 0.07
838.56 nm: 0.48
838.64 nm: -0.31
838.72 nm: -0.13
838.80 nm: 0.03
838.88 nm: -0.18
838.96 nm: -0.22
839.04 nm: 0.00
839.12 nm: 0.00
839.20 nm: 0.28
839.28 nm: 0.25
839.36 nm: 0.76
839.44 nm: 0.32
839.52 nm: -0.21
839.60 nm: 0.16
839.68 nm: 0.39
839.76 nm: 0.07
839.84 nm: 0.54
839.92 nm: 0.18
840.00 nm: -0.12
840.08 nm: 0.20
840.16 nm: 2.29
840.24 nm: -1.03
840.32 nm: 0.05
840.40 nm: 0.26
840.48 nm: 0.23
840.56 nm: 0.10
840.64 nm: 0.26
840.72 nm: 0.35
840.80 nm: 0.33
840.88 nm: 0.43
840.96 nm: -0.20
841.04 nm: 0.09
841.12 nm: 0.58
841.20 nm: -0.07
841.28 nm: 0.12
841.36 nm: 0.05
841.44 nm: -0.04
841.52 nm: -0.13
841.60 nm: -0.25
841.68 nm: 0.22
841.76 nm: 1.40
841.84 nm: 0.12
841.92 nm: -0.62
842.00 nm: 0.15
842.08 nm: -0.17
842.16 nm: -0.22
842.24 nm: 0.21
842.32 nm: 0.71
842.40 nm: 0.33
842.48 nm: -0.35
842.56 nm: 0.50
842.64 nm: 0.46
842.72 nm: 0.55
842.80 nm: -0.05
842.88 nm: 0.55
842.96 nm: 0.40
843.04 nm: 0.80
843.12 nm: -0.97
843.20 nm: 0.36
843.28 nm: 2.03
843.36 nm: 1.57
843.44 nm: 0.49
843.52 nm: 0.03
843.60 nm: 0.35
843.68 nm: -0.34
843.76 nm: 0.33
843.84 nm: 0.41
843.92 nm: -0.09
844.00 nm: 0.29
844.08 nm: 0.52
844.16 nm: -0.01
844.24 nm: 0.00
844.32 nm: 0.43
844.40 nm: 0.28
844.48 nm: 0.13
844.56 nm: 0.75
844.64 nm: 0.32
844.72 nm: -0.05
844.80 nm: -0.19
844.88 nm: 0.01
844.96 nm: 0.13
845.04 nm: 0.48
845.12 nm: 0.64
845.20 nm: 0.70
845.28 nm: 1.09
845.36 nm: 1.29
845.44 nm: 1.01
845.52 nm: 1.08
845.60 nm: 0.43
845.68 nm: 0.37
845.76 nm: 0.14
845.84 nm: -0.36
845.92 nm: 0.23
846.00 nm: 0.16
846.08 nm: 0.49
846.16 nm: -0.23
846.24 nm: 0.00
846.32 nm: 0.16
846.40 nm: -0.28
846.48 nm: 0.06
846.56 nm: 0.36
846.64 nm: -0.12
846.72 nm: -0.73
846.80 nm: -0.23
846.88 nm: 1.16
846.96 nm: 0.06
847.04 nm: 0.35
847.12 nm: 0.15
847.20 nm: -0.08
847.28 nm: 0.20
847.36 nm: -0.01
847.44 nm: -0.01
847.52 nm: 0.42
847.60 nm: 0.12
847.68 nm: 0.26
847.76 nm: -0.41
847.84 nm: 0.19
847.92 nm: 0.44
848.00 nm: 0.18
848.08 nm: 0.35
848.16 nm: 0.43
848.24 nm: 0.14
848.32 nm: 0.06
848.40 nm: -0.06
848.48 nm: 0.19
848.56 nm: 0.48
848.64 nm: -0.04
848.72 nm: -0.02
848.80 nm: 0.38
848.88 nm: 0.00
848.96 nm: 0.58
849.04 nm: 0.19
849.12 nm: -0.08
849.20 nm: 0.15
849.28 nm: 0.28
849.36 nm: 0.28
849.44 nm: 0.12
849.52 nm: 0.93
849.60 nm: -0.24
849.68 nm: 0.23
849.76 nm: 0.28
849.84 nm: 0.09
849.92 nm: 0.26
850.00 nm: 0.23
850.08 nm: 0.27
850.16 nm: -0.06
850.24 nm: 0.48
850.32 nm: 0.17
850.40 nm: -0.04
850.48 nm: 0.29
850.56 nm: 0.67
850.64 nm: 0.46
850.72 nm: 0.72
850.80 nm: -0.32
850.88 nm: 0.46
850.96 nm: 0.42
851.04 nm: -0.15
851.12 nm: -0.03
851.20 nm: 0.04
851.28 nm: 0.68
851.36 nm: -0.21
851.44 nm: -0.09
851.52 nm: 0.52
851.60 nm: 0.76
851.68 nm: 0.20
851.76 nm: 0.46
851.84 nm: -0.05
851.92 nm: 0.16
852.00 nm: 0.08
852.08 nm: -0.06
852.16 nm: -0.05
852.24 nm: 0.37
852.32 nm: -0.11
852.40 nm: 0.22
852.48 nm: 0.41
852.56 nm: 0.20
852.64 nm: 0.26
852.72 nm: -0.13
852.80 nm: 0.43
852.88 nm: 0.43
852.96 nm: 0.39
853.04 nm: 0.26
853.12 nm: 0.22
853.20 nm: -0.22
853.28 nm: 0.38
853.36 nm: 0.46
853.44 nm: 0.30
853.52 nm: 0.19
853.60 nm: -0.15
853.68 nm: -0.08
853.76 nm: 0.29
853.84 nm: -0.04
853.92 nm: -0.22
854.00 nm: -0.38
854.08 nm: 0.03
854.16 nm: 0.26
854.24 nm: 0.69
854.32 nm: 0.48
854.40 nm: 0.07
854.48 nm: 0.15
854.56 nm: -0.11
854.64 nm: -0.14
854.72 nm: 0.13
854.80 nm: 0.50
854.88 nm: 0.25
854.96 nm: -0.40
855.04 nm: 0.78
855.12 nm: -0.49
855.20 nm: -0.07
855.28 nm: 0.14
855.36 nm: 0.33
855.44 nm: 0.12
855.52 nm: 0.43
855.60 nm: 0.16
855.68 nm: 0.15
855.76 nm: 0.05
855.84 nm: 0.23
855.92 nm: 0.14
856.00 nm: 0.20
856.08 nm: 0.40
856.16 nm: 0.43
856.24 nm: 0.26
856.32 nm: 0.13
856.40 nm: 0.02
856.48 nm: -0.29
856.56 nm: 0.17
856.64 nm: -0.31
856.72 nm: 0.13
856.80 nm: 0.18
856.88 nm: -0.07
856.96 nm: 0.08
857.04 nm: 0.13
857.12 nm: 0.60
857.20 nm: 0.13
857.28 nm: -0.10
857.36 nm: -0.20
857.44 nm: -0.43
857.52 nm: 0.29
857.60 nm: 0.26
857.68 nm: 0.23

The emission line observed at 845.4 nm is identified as H-gamma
